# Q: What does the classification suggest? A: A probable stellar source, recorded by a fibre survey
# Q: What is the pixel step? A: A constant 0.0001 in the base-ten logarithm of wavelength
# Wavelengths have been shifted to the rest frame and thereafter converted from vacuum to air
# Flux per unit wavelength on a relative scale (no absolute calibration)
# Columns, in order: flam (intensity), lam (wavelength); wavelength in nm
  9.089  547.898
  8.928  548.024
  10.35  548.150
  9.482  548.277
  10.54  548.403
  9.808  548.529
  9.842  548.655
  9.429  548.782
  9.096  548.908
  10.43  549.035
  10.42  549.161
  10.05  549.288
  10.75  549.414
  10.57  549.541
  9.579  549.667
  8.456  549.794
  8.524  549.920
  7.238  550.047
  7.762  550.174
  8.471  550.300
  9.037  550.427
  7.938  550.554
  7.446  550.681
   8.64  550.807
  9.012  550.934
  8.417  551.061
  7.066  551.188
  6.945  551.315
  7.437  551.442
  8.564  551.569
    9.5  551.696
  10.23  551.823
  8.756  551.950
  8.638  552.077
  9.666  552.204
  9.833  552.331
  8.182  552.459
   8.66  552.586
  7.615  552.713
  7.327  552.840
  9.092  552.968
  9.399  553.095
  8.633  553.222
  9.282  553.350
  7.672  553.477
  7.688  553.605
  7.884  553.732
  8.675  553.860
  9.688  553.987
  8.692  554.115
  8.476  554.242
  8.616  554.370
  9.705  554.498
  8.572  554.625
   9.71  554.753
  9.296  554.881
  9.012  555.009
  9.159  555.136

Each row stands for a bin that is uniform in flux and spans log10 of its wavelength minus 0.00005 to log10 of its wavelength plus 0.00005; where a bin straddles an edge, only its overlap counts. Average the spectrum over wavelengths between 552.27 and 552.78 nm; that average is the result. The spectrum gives 8.56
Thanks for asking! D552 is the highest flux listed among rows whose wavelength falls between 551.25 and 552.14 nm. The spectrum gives 10.23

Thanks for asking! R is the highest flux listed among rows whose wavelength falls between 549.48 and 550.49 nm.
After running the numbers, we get 10.57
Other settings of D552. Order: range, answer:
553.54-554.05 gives 9.688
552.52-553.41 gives 9.399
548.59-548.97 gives 9.842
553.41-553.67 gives 7.688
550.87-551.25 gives 9.012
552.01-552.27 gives 9.666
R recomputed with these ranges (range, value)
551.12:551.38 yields 7.066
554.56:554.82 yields 9.71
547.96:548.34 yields 10.35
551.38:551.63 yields 8.564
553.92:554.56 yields 9.705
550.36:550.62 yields 9.037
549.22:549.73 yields 10.75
